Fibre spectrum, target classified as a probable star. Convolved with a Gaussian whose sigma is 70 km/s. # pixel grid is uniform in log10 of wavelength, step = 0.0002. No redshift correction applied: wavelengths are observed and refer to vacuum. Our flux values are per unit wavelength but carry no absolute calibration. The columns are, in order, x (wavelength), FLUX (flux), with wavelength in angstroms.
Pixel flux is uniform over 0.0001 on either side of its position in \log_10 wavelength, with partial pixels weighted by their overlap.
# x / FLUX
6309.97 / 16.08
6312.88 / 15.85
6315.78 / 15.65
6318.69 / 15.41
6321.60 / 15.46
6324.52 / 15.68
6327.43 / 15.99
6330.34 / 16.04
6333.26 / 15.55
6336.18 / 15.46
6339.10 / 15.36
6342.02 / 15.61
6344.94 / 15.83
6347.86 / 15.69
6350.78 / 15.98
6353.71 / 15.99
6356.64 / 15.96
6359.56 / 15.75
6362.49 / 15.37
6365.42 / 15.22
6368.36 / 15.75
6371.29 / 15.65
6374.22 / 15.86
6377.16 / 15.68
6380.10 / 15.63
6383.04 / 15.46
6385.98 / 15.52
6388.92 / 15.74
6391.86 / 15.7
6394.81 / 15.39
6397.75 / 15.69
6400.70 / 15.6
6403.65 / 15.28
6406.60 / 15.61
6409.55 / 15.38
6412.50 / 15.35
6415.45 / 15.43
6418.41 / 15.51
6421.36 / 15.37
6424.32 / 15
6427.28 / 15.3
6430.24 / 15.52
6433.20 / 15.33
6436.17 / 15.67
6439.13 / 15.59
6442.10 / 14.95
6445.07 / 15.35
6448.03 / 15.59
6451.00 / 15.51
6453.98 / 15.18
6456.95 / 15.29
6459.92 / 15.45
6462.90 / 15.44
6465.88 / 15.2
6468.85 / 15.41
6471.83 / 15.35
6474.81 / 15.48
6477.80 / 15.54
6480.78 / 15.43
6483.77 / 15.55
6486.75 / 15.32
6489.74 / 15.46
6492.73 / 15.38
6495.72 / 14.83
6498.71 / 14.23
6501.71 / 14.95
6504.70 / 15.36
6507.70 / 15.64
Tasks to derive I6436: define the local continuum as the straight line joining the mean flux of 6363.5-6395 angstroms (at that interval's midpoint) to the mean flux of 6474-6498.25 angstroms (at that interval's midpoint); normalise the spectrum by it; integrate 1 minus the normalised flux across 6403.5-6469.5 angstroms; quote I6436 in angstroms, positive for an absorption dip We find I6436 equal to 0.3 angstroms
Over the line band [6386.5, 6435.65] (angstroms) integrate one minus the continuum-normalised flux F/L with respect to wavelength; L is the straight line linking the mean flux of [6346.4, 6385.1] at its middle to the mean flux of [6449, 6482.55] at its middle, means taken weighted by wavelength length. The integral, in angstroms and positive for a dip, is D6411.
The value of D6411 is 0.31 angstroms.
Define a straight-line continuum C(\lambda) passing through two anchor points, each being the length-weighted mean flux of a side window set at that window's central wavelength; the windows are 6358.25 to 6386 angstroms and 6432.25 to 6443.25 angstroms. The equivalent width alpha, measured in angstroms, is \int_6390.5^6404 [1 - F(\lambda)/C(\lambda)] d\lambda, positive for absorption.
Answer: -0.03 angstroms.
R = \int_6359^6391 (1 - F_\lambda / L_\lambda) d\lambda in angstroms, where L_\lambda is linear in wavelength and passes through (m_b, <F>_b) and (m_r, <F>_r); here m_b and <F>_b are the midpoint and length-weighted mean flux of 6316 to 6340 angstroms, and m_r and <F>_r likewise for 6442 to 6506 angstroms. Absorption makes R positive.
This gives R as -0.2 angstroms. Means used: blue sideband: 15.6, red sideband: 15.3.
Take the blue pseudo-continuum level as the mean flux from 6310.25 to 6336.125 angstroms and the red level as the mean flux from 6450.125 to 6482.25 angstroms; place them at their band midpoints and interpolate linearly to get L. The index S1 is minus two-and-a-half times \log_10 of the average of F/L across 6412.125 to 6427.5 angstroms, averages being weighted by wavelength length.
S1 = 0.01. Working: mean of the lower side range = 15.7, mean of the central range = 15.3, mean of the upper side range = 15.4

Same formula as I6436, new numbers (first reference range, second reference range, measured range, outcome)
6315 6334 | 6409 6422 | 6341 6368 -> -0.2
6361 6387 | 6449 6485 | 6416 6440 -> 0.1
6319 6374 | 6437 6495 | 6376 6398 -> 0.0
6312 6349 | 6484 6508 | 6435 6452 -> -0.1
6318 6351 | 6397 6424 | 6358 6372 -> 0.0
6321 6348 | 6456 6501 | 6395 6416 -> 0.0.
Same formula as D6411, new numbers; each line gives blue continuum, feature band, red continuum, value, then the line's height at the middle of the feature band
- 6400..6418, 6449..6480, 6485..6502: -0.4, 15.2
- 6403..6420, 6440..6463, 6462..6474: 0.1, 15.4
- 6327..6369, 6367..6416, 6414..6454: -0.1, 15.5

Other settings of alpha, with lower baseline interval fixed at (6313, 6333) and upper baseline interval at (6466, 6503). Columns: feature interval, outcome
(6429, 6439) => -0.08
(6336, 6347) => 0.05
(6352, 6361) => -0.17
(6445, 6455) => -0.05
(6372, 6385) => -0.09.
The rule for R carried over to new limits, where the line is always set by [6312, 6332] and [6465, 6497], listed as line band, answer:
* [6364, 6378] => -0.02 angstroms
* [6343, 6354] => -0.13 angstroms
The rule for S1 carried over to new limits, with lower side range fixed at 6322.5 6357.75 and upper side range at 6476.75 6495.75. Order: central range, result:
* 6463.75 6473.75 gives 0.007 mag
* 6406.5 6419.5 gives 0.009 mag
